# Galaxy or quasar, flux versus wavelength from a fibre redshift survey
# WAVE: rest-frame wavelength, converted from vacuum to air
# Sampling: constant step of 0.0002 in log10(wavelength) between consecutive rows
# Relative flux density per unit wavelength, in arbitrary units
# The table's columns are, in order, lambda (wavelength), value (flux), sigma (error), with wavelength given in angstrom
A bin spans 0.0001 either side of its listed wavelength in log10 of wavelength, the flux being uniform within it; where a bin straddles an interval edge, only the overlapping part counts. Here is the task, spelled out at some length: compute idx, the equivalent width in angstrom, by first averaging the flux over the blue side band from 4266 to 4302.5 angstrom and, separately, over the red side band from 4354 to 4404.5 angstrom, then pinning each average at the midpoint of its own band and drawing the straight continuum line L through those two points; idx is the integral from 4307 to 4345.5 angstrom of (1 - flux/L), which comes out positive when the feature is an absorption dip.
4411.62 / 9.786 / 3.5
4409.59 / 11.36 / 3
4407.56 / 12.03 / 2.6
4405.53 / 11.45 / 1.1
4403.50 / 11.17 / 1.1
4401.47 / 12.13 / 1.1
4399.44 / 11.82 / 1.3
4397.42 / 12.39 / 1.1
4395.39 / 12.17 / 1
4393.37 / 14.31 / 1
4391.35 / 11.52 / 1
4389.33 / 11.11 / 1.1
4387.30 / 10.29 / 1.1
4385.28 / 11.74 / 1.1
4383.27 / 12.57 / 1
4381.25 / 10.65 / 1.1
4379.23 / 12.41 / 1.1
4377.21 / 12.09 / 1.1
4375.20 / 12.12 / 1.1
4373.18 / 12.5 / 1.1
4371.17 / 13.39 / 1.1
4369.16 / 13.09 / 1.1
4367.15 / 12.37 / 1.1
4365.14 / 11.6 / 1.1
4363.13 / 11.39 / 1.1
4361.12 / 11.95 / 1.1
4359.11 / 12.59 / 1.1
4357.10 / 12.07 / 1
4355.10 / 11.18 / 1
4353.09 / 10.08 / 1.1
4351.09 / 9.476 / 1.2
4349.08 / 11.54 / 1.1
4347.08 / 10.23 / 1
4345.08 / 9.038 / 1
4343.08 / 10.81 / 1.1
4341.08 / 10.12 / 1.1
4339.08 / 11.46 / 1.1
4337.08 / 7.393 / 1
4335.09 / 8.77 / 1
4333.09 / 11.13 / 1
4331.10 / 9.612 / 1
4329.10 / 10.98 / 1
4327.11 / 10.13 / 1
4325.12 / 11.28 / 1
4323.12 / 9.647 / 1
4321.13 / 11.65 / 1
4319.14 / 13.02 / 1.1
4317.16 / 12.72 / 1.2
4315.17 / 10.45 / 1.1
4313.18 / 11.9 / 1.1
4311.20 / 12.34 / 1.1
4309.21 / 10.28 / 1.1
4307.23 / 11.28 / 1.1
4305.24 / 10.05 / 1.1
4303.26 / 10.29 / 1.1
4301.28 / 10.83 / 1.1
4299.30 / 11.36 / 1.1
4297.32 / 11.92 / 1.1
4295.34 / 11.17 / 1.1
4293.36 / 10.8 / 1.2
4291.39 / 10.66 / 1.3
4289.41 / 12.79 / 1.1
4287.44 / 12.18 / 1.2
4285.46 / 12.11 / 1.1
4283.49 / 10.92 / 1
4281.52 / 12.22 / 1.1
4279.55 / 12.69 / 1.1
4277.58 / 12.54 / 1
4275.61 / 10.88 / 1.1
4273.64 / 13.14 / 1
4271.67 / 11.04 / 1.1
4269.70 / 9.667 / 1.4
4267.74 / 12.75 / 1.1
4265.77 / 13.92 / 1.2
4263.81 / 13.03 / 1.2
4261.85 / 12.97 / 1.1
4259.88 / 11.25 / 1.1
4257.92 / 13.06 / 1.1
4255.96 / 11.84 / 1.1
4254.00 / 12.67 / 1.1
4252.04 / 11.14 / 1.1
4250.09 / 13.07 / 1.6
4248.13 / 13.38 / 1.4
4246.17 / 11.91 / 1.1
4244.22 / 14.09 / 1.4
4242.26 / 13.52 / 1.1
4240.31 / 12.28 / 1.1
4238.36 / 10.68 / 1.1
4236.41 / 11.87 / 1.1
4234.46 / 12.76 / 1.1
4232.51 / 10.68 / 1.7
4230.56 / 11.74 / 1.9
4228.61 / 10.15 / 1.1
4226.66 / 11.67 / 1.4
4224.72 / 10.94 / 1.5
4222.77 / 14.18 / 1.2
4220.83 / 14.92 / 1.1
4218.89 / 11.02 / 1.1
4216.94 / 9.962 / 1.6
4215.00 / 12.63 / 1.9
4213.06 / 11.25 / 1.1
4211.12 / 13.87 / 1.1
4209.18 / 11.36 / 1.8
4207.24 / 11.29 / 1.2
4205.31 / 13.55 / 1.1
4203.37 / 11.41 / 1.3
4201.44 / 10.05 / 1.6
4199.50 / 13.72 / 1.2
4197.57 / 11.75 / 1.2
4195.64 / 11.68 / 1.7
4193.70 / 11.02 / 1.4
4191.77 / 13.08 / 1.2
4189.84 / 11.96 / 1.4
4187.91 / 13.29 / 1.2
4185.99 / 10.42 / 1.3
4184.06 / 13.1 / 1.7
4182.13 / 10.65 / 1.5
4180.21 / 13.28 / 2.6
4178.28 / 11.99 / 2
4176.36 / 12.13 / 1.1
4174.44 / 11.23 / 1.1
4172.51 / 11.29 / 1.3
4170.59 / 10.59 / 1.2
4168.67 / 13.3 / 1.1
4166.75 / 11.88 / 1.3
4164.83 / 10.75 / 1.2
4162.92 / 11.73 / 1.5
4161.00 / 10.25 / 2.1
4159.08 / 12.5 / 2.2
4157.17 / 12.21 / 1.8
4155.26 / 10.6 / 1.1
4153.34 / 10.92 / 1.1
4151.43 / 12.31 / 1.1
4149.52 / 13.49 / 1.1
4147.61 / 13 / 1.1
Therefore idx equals 3.64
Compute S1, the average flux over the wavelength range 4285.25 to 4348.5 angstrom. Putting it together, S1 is 10.9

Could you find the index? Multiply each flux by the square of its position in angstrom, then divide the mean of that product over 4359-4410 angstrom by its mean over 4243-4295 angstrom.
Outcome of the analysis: 1.04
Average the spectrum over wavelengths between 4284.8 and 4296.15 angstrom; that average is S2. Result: 11.6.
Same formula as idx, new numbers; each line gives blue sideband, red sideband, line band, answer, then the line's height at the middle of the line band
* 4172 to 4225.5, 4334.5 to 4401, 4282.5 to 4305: 0.73 angstrom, 11.7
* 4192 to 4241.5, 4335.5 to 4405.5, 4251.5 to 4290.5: -1.36 angstrom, 11.7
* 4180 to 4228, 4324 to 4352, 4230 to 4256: -1.80 angstrom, 11.5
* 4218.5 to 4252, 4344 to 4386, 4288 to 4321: 1.50 angstrom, 11.9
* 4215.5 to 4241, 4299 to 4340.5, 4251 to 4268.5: -1.67 angstrom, 11.4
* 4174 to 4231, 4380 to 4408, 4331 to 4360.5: 3.59 angstrom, 11.9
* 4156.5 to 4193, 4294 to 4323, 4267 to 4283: -0.52 angstrom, 11.5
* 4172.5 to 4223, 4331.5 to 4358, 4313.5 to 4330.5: -1.13 angstrom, 10.5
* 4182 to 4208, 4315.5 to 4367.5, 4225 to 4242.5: 0.11 angstrom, 11.7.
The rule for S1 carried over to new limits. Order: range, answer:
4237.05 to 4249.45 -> 12.6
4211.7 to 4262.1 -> 12.1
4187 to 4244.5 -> 12.1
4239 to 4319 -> 11.9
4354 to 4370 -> 12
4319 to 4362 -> 10.6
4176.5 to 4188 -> 12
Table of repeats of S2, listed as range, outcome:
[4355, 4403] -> 12.1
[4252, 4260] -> 12.2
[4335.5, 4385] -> 11.3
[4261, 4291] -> 12.2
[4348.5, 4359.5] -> 11.1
